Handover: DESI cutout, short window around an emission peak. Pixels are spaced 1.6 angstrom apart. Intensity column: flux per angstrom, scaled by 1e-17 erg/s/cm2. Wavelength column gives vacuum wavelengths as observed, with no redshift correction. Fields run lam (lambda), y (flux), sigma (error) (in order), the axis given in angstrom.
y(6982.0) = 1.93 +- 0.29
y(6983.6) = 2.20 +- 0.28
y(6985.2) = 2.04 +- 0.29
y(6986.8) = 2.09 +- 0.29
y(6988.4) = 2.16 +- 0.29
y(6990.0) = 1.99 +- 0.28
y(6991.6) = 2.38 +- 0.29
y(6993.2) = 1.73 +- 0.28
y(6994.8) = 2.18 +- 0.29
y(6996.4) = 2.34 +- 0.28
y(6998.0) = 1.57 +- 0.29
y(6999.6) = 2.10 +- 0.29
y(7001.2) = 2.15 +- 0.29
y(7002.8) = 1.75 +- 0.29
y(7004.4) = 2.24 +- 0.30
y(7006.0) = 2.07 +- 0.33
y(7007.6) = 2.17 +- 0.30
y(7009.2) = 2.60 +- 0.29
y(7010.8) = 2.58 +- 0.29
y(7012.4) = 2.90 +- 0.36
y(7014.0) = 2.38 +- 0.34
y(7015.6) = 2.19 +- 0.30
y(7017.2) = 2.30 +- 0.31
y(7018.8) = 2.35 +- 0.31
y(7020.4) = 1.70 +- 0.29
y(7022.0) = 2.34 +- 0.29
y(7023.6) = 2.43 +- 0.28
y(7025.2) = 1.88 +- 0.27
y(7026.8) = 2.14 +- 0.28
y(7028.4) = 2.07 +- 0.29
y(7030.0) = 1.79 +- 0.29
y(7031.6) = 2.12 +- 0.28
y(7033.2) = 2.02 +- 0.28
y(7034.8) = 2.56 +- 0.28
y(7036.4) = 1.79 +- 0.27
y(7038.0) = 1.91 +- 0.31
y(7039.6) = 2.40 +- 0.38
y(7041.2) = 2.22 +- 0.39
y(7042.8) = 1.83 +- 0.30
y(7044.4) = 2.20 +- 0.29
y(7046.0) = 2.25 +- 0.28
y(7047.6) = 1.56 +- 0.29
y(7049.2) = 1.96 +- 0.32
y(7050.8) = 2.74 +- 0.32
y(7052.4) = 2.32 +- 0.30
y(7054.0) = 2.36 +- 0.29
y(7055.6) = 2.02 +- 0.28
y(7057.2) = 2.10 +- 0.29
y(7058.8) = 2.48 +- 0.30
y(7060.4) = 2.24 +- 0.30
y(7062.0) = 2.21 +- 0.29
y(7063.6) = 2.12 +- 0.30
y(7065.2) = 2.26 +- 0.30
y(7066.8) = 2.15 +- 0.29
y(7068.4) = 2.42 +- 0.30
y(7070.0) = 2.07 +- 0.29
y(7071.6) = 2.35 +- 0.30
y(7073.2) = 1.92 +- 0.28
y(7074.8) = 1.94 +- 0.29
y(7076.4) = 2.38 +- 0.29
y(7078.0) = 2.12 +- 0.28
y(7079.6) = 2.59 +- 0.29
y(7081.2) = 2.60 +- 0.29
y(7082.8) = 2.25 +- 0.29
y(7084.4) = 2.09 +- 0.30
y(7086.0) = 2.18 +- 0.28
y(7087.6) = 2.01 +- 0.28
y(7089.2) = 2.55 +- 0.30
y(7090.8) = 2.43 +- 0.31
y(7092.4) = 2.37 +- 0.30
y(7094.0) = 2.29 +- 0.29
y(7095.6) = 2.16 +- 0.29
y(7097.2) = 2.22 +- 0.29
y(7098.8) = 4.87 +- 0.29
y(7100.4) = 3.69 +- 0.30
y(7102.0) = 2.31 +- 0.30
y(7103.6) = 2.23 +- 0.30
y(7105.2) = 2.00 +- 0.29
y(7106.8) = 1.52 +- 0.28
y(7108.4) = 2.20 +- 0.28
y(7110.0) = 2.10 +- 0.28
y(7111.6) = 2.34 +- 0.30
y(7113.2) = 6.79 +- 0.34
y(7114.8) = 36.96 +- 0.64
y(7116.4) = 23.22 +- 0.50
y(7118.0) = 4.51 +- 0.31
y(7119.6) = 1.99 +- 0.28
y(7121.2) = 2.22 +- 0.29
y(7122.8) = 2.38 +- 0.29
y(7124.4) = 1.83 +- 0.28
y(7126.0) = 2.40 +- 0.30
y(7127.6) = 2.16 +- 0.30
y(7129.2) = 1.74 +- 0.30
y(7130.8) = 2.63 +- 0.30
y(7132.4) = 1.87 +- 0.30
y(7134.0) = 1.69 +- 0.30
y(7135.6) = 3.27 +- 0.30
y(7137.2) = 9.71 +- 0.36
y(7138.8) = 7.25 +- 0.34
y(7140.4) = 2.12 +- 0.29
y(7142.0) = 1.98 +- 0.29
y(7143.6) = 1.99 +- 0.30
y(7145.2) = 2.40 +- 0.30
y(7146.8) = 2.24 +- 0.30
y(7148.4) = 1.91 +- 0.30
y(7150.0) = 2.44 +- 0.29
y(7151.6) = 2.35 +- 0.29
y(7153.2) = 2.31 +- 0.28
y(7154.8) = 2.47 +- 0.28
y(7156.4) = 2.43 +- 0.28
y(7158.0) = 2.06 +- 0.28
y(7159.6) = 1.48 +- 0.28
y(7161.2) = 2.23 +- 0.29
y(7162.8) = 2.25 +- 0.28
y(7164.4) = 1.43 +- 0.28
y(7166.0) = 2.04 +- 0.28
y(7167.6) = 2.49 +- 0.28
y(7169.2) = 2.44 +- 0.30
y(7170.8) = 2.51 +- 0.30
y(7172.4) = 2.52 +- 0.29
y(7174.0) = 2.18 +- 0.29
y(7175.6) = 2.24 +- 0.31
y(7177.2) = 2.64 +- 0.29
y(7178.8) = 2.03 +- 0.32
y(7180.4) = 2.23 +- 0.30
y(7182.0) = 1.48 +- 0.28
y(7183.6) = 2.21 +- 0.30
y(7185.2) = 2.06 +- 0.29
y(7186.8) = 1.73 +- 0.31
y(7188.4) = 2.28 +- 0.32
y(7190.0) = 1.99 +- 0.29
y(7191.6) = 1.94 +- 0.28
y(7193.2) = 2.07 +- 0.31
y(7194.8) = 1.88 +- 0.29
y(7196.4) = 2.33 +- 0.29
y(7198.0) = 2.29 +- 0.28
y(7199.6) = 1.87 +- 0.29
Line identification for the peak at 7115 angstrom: Halpha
